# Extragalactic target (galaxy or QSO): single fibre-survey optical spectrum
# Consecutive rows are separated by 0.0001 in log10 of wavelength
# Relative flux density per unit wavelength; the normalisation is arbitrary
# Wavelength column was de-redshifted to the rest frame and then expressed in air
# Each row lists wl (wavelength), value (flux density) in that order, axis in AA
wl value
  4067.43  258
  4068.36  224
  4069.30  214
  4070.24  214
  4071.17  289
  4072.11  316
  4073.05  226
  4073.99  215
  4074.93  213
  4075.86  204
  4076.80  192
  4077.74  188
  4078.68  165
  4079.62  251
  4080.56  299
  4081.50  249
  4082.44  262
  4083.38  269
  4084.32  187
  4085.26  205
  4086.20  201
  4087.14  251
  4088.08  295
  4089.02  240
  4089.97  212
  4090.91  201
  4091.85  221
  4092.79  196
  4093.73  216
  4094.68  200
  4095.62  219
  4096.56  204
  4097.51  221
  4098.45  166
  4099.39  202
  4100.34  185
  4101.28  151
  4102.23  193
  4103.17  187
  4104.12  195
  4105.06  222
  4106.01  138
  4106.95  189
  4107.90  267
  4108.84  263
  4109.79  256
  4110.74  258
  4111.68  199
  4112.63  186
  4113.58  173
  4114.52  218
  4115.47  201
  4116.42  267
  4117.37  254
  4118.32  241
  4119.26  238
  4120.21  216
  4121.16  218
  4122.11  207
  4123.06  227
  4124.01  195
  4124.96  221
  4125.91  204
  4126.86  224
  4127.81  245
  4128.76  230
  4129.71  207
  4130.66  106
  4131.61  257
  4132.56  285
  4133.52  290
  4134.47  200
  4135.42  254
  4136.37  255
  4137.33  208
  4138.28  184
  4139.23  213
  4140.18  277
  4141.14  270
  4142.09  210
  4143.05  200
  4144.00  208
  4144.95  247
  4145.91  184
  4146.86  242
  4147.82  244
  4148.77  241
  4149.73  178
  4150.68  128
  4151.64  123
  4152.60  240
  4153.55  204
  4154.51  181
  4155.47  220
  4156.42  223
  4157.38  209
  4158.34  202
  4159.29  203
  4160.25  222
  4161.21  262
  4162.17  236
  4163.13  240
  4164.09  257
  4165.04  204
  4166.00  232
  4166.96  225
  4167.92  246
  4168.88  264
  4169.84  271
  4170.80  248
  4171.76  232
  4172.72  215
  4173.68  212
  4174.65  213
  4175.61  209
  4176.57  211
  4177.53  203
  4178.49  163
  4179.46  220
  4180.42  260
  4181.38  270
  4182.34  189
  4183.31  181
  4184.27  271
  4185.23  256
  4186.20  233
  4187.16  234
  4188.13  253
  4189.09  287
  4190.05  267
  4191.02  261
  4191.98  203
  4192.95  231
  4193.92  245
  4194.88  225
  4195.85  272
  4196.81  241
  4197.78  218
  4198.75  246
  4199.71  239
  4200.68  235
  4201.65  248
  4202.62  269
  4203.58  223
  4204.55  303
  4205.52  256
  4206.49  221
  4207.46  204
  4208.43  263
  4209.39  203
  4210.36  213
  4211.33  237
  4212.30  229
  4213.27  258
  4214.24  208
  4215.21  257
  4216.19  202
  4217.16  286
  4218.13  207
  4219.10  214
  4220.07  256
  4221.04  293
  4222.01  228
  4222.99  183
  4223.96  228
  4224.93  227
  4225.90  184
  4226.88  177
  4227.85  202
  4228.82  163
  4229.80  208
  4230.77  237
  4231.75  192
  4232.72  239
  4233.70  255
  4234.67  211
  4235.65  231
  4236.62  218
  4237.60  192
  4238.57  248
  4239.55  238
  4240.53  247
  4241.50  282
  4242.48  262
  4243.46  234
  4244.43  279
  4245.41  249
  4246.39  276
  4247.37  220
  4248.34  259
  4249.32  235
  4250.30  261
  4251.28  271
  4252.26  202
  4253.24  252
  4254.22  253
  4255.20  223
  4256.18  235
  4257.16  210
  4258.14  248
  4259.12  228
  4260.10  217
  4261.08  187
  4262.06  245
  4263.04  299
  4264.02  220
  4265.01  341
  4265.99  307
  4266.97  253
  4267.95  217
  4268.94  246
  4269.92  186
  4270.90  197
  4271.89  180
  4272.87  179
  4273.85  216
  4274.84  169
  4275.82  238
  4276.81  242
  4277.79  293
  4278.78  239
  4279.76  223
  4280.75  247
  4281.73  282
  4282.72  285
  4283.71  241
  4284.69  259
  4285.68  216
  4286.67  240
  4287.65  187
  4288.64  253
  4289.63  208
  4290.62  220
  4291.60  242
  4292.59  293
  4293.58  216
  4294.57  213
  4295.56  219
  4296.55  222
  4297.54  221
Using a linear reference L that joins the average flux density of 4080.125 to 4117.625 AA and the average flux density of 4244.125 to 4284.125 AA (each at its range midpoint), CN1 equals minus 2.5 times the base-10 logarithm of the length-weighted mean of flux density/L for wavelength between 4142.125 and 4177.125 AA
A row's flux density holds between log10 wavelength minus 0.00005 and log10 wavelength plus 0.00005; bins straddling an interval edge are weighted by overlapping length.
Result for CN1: 0.04 mag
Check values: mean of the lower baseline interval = 218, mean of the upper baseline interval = 240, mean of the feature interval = 219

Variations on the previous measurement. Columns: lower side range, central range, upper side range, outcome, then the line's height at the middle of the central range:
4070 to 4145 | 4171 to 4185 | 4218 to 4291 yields 0.04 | 227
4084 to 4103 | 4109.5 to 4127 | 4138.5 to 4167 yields -0.04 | 212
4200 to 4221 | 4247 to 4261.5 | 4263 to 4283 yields 0.02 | 239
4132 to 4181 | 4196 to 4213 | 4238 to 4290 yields -0.04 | 231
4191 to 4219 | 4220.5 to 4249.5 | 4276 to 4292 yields 0.04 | 239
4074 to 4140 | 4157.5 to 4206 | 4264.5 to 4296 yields -0.05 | 226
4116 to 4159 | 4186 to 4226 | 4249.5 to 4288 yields -0.05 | 229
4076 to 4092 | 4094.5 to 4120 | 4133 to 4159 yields 0.06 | 224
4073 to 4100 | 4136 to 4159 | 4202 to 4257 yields 0.07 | 226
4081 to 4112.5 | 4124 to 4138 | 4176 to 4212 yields -0.01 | 223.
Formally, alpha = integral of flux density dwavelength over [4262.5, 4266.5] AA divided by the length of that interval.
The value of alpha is 291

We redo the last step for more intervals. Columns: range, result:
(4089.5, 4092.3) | 212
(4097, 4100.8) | 193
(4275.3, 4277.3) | 239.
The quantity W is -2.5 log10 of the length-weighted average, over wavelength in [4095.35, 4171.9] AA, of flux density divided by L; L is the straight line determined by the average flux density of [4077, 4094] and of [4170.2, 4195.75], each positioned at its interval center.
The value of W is 0.05 mag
